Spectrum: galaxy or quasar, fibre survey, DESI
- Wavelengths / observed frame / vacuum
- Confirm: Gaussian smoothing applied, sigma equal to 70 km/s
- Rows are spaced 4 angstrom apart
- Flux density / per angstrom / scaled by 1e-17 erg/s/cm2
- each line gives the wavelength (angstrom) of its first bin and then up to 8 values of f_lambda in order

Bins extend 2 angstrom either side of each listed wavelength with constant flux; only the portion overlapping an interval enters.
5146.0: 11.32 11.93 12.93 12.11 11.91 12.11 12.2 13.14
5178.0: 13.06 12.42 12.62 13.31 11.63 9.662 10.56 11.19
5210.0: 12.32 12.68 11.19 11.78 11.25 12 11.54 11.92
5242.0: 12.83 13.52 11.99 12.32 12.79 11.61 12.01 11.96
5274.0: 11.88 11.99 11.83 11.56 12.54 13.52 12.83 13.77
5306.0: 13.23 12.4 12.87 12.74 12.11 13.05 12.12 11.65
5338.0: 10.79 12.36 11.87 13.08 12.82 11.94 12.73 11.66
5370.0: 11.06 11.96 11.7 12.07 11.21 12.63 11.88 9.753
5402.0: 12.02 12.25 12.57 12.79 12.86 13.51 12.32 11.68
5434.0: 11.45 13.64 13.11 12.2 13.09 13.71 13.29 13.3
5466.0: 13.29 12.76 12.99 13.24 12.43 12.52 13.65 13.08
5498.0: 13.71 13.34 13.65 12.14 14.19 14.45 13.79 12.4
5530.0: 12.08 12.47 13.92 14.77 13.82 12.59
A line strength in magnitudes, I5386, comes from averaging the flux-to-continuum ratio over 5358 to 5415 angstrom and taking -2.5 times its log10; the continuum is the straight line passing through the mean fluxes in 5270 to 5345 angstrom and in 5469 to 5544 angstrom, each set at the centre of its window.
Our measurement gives 0.08 mag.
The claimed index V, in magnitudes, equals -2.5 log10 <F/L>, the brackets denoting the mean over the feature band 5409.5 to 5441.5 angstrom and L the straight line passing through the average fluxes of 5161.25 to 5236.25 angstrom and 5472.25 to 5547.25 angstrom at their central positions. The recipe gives 0.02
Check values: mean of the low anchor 11.9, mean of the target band 12.6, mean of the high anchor 13.3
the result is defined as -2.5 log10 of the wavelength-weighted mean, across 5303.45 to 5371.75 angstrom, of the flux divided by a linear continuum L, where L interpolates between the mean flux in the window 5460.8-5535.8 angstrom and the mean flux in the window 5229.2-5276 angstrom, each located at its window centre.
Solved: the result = 0.02 mag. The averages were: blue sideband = 12.2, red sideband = 13.1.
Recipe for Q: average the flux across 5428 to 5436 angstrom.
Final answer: 11.6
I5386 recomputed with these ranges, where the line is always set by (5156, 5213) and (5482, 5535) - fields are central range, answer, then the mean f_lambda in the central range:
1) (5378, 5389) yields 0.088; 11.7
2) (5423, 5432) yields 0.062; 12.2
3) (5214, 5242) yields 0.037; 11.8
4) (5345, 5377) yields 0.045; 12.1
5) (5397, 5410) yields 0.102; 11.7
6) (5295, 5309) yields -0.067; 13.2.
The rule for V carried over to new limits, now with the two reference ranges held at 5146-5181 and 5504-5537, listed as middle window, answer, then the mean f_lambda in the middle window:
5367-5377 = 0.11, 11.5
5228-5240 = 0.06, 11.8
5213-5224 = 0.06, 11.8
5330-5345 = 0.09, 11.7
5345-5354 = 0.01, 12.6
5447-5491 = 0.00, 13.1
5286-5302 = -0.02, 12.9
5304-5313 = -0.01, 12.8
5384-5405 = 0.12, 11.5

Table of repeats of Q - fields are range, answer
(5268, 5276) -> 11.9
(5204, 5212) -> 11.8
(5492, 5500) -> 13.4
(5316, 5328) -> 12.6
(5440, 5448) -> 12.7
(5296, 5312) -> 13.1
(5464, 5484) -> 12.9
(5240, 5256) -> 12.7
